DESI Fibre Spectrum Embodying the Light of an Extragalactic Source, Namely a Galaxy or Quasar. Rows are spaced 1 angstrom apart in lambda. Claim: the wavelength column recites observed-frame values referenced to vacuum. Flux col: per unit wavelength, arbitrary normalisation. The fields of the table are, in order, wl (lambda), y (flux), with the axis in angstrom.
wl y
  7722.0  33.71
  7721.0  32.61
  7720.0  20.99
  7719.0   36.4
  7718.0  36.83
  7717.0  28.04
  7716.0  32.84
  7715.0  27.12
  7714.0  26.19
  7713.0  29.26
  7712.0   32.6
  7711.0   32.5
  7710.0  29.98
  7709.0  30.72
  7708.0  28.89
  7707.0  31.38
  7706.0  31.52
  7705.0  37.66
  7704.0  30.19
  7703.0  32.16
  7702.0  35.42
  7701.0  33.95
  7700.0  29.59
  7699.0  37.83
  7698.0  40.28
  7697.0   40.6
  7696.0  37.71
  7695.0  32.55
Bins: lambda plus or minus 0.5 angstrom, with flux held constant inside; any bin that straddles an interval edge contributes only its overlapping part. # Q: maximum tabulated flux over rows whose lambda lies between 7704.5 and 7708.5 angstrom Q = 37.66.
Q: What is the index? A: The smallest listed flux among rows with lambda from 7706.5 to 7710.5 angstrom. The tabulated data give 28.89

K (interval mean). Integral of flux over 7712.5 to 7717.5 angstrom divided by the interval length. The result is 28.7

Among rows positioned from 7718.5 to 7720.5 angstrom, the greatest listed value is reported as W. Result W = 36.4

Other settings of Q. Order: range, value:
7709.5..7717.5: 32.84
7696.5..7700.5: 40.6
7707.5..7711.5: 32.5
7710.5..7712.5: 32.6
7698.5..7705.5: 37.83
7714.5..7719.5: 36.83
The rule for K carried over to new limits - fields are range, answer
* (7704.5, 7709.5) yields 32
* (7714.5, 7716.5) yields 30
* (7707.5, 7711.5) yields 30.5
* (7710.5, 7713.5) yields 31.5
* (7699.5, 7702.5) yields 33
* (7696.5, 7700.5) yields 37.1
